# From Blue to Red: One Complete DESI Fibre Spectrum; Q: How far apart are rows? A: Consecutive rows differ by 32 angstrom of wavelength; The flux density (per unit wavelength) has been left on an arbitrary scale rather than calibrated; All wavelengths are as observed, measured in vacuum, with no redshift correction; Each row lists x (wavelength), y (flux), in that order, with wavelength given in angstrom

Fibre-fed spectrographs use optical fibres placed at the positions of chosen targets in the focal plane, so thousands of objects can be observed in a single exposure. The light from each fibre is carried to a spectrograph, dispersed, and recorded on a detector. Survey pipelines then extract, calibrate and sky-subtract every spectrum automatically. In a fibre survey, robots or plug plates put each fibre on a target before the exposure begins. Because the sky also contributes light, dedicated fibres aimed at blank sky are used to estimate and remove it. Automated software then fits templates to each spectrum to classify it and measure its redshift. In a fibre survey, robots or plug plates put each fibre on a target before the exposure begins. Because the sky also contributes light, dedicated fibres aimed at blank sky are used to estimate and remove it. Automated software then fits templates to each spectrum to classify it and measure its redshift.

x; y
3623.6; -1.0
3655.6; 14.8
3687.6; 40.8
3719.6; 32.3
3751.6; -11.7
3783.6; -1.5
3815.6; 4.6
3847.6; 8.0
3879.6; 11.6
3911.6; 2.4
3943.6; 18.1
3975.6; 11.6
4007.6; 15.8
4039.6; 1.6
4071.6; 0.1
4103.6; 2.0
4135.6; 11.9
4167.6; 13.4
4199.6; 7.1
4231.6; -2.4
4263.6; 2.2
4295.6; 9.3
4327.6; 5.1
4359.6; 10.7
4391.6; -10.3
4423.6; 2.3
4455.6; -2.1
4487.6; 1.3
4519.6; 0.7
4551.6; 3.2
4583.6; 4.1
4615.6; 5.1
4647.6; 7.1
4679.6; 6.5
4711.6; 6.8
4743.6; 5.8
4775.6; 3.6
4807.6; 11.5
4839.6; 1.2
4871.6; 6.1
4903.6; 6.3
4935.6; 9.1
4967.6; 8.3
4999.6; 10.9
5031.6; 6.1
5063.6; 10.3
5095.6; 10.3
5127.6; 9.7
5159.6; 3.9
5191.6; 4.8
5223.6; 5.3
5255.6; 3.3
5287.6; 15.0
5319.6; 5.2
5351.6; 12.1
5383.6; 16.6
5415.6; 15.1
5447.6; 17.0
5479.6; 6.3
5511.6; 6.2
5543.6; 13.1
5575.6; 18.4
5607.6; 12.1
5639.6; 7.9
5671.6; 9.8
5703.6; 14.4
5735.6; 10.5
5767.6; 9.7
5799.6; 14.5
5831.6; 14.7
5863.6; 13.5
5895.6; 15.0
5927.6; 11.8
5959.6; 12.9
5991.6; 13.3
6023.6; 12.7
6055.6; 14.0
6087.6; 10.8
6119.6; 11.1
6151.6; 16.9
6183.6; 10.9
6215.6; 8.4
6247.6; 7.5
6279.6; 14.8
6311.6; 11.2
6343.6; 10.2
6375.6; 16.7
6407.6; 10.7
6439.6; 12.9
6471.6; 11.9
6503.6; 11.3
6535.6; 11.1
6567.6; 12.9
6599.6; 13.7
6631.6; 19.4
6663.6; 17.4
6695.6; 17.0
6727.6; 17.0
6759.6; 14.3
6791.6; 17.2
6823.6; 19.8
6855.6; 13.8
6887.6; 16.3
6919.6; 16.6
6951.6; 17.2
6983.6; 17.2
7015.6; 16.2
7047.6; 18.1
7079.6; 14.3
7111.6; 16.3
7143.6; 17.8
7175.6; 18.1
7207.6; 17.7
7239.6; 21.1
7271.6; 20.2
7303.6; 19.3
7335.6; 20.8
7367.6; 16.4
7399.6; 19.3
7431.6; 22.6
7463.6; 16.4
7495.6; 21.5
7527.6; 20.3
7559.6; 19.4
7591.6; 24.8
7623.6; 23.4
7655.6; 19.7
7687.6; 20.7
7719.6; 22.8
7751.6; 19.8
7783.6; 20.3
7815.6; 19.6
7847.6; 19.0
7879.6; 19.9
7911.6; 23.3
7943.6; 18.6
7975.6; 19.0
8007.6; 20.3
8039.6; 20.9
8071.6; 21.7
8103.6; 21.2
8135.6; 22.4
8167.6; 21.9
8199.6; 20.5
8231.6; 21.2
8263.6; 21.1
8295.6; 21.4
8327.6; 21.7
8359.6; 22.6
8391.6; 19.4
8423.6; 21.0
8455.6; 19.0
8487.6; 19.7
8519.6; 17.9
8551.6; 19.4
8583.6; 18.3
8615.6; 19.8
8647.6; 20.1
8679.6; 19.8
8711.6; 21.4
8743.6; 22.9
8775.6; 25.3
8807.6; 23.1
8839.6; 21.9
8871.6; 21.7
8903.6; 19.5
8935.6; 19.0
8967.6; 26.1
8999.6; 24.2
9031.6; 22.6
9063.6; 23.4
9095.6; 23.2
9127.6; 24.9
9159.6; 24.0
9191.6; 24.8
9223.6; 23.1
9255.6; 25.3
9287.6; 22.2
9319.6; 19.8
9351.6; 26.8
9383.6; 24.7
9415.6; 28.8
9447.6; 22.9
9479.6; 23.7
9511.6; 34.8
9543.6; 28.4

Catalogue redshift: 0.649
